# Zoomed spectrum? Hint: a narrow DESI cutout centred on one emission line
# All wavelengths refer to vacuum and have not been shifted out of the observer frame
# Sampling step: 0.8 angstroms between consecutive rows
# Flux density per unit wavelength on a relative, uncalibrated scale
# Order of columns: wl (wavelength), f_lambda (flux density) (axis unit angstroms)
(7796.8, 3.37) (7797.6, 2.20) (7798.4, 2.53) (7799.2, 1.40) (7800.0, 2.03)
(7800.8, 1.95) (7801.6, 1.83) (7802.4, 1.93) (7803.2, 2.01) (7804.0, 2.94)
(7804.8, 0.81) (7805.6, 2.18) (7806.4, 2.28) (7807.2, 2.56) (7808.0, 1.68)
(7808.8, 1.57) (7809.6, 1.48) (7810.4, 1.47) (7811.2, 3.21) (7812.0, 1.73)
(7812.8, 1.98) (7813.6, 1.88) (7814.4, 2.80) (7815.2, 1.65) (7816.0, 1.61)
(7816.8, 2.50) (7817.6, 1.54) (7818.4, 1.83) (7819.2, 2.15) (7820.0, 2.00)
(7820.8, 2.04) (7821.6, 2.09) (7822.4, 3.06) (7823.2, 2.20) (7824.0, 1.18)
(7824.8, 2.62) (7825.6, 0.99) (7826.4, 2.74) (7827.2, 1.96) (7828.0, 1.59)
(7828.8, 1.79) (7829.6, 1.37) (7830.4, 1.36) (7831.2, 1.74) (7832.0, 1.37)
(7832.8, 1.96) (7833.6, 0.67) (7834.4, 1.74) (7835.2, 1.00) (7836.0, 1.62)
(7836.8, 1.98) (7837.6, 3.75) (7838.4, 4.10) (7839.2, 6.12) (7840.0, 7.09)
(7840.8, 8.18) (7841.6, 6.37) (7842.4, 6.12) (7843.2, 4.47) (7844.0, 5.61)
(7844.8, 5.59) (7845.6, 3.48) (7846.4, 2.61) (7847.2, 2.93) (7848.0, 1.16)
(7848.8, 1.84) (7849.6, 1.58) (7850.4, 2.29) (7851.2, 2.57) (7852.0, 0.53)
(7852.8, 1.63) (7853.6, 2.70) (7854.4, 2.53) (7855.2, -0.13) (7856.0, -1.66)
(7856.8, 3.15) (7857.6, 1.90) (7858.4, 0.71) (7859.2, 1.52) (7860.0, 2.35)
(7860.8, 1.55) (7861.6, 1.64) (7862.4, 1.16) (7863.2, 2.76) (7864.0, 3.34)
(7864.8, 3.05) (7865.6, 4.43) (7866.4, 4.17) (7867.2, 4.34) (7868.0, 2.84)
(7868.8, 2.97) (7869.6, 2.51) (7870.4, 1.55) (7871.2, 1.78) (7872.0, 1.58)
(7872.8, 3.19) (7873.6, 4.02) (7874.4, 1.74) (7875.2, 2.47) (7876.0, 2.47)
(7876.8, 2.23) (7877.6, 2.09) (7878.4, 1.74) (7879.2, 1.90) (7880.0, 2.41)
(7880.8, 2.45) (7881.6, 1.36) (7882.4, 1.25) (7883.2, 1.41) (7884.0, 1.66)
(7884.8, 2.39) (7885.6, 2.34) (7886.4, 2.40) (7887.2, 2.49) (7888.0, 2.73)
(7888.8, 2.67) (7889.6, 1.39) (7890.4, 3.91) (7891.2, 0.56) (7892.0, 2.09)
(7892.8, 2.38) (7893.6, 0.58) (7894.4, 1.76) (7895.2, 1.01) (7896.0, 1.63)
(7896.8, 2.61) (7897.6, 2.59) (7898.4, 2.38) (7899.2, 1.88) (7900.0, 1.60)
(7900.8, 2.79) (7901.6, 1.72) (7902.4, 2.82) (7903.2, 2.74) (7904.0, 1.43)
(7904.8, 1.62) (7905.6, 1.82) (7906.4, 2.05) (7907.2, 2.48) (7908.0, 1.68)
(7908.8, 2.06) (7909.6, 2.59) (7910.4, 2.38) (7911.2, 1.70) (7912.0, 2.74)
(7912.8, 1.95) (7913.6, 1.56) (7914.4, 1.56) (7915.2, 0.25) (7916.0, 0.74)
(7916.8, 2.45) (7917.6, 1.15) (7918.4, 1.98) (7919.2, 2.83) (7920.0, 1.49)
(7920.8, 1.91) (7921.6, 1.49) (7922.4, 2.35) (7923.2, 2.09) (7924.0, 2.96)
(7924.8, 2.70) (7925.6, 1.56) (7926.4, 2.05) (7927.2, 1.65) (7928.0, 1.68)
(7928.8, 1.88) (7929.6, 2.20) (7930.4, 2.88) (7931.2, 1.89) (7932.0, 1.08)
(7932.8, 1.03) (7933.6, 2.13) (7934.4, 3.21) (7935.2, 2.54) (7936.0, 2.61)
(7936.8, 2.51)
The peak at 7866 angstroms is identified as [N II]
